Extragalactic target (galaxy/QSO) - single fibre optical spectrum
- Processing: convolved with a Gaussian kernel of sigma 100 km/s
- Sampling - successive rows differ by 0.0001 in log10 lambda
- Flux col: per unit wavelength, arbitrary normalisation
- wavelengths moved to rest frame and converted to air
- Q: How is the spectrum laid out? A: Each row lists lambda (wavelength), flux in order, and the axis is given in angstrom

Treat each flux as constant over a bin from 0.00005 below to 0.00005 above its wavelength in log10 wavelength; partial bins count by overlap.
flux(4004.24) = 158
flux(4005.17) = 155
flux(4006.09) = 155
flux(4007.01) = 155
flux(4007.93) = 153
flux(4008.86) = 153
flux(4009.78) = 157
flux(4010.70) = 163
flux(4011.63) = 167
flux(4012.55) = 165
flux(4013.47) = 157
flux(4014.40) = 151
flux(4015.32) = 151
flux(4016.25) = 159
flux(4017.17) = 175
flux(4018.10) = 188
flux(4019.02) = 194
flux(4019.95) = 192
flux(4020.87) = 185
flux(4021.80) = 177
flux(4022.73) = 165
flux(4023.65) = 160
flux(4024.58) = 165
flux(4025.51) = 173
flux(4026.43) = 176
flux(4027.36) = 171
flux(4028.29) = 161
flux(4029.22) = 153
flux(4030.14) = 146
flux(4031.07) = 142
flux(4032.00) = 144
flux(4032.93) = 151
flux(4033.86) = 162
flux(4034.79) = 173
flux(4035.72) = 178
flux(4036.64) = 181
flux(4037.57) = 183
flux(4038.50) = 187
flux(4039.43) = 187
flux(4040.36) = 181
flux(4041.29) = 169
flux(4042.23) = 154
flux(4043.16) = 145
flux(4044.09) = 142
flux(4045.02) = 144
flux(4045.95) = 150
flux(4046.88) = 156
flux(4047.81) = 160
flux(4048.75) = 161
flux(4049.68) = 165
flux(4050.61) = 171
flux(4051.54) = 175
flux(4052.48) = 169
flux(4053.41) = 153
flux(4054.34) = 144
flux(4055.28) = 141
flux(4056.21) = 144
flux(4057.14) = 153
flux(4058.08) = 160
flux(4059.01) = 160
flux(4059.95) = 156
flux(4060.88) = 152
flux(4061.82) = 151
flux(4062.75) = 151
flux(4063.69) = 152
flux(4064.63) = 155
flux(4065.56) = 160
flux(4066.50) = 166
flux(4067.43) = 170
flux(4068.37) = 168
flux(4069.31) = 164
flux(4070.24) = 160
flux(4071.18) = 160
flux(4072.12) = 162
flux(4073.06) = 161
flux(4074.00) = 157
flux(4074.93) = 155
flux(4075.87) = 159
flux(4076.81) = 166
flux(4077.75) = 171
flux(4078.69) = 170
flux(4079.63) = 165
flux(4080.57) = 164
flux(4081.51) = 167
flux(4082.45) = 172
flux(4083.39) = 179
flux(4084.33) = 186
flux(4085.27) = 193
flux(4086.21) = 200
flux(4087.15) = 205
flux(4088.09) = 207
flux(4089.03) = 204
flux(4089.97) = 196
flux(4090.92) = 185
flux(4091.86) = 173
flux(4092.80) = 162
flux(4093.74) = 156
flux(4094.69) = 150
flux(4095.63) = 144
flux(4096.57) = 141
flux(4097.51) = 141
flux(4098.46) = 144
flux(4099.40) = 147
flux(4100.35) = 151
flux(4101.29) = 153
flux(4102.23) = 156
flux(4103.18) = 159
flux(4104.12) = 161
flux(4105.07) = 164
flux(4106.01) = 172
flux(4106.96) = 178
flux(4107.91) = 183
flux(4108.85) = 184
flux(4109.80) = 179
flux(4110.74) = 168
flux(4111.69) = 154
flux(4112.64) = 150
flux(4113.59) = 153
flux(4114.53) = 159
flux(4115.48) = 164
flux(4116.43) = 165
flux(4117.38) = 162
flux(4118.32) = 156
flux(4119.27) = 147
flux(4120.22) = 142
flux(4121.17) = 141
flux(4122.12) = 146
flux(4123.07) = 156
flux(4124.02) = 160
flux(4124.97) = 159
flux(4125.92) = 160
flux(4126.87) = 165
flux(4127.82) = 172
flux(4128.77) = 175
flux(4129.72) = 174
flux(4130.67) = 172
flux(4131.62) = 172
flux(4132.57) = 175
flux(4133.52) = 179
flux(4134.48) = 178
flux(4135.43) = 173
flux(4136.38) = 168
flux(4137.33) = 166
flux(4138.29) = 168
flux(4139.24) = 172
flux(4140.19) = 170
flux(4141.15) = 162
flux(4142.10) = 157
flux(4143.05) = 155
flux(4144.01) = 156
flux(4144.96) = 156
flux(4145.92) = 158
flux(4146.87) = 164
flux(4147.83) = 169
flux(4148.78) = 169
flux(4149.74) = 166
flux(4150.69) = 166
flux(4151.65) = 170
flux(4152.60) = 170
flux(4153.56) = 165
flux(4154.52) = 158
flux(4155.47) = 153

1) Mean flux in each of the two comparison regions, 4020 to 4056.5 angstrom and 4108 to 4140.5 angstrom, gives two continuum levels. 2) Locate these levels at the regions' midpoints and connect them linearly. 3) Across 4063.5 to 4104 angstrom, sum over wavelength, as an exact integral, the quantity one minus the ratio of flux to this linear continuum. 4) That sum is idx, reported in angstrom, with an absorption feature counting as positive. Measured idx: -0.7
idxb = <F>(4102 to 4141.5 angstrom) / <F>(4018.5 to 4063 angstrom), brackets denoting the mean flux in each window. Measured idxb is 1.01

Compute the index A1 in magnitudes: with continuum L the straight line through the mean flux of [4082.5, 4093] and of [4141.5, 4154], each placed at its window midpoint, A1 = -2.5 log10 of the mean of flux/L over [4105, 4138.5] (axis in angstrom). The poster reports 0.06 mag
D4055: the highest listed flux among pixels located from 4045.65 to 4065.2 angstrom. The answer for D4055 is 175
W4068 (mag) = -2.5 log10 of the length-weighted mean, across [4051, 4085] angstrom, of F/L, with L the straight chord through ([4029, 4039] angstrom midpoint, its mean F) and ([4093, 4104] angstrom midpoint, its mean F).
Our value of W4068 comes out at -0.03 mag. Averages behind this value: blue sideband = 164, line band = 161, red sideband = 150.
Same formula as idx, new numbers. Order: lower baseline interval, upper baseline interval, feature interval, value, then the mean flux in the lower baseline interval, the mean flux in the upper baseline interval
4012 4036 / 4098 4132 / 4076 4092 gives -1.92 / 166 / 161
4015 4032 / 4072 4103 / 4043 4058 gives 1.16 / 168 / 168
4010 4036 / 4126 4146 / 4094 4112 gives 0.83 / 166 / 168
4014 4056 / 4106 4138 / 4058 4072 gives 0.47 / 165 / 165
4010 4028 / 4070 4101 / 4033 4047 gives 0.29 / 170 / 168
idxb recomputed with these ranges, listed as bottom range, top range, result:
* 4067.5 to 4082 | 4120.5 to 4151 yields 1.01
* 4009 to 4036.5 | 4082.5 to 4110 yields 1.03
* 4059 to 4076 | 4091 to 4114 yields 1.01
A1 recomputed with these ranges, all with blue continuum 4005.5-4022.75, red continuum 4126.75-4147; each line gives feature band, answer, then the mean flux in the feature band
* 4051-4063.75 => 0.08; 155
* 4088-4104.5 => 0.04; 162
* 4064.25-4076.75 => 0.04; 162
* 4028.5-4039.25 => 0.02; 164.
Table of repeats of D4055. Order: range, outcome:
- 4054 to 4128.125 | 207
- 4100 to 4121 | 184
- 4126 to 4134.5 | 179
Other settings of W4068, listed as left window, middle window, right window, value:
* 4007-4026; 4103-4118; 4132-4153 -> 0.01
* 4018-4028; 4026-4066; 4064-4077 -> 0.06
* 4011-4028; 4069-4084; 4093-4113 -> -0.01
